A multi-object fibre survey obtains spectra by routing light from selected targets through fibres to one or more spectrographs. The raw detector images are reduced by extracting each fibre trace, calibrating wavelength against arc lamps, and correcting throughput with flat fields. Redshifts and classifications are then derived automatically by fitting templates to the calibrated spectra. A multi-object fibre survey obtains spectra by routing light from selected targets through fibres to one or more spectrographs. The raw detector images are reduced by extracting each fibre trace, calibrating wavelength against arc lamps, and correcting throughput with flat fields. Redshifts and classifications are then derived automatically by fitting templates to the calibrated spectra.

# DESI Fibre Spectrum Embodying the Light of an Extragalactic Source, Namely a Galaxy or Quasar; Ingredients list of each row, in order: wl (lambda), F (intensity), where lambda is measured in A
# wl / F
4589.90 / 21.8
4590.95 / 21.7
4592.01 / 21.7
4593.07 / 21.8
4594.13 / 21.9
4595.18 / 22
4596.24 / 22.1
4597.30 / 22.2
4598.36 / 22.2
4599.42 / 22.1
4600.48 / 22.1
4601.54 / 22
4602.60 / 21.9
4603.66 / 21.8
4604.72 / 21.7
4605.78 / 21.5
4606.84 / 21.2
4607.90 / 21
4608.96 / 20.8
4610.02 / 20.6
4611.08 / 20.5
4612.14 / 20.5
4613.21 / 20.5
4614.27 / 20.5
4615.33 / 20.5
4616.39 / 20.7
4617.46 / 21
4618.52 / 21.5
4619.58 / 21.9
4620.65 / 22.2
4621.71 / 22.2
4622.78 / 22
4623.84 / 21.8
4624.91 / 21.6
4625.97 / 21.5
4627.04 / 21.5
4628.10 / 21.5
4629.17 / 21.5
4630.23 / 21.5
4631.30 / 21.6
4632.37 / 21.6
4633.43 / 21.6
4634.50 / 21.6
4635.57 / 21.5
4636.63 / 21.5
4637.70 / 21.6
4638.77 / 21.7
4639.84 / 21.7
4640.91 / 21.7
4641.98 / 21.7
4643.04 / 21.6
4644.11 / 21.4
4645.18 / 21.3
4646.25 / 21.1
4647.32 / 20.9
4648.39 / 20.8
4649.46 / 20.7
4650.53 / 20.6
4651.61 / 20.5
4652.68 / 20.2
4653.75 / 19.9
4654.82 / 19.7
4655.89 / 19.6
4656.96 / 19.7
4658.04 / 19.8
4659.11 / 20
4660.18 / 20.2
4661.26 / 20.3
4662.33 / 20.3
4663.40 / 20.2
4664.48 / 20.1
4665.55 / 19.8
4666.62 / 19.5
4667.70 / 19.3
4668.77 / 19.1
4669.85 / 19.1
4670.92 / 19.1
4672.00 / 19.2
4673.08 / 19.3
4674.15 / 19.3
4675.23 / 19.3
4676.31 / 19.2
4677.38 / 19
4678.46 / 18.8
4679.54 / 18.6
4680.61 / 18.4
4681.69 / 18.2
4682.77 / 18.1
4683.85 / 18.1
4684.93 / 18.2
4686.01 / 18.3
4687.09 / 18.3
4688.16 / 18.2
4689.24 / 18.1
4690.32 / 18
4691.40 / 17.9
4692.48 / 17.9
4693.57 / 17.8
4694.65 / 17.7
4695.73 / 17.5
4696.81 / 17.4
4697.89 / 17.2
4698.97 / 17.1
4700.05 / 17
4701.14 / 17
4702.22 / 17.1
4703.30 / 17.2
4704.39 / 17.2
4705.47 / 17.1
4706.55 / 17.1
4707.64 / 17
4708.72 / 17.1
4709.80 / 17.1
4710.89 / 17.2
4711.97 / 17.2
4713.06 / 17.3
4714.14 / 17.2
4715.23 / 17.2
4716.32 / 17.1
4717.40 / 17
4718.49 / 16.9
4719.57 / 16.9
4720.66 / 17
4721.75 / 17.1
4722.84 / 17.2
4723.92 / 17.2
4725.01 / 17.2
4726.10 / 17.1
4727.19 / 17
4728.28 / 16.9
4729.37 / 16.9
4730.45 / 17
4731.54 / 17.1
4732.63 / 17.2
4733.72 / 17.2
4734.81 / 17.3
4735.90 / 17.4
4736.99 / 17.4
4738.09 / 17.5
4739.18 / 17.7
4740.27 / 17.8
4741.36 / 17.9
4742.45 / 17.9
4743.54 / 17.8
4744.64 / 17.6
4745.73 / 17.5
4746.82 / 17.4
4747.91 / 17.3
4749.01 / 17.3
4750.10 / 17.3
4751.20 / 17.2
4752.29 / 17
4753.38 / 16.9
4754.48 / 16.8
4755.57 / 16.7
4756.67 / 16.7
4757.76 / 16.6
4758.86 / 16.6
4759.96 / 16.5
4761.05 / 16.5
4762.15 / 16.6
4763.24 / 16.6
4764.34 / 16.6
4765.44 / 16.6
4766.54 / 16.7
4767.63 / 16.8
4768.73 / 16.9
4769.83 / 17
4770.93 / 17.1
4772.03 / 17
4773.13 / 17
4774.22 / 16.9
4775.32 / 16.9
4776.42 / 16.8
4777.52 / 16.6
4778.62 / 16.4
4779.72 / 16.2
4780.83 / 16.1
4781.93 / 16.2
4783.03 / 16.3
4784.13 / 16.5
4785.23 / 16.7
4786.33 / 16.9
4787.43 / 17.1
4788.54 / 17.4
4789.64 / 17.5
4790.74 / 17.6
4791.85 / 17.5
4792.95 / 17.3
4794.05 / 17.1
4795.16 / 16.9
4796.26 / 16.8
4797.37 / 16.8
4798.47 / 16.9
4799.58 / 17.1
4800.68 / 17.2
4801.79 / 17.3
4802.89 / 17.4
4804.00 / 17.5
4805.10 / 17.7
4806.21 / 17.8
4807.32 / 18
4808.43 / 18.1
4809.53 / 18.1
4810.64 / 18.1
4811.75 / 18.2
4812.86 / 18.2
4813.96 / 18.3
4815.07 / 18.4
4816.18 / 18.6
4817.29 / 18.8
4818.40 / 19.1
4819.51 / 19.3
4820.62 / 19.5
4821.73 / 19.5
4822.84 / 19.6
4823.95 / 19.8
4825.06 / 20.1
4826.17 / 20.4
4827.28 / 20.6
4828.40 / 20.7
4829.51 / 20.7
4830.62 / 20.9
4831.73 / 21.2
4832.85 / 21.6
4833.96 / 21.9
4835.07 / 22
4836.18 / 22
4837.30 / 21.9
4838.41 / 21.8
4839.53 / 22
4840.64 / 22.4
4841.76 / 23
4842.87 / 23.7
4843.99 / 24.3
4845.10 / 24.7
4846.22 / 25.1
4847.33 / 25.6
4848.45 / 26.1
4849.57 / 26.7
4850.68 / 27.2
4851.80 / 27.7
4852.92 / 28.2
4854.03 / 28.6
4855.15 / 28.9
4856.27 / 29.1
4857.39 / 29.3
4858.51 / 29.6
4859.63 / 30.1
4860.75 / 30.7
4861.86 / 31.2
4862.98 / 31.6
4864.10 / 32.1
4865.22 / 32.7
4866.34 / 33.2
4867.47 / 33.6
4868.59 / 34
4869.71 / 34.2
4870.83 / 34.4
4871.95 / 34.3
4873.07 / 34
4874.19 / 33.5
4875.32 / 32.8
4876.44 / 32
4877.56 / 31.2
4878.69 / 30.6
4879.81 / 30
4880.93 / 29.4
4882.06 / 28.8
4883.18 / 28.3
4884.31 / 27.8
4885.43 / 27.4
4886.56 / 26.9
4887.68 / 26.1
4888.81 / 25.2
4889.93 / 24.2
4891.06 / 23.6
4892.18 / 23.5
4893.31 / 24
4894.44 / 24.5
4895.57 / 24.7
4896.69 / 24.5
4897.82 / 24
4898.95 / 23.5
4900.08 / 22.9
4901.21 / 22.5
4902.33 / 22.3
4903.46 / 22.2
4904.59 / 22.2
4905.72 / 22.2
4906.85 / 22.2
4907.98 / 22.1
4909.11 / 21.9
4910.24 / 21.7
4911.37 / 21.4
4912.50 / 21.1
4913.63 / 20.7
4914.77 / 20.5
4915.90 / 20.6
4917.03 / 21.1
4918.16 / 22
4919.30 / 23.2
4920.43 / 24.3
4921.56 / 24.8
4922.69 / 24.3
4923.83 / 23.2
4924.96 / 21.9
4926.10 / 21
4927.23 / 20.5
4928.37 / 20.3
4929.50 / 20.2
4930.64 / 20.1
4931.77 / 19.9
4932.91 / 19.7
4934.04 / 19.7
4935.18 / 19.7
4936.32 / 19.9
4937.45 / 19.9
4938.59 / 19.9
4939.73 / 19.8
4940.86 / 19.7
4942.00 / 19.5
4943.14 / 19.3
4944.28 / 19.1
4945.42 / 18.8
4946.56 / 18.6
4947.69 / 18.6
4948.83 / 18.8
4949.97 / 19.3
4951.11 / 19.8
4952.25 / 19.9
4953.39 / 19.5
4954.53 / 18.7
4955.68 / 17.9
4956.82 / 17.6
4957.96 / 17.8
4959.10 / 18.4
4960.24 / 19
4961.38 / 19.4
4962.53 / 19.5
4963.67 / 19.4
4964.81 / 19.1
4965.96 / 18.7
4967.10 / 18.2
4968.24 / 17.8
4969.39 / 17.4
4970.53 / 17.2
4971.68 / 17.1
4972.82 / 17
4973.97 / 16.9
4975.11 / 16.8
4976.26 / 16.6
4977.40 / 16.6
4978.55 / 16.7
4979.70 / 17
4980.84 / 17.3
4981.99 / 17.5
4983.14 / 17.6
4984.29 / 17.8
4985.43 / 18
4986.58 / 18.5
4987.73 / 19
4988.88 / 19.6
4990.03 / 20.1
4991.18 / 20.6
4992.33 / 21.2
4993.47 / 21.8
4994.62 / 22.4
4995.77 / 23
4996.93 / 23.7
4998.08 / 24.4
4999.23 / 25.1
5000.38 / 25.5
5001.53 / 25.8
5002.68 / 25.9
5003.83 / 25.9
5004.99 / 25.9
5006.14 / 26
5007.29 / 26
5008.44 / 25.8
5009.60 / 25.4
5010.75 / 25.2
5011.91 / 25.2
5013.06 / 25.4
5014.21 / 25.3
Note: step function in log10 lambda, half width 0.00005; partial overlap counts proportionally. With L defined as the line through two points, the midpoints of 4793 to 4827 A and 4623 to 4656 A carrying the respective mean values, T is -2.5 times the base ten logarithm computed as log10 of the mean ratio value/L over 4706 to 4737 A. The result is 0.16 mag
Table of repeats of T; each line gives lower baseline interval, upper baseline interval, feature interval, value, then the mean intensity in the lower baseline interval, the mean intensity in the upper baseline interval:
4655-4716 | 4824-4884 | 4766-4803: 0.36 mag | 18.4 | 27.3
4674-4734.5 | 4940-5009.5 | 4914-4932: -0.12 mag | 17.6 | 20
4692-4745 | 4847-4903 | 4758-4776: 0.23 mag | 17.3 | 28.5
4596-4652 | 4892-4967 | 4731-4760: 0.22 mag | 21.4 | 20.8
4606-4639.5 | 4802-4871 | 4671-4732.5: 0.25 mag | 21.3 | 23.7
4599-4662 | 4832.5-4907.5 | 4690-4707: 0.30 mag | 21.1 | 27.1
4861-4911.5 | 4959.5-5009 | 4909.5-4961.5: 0.18 mag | 27.5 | 20.3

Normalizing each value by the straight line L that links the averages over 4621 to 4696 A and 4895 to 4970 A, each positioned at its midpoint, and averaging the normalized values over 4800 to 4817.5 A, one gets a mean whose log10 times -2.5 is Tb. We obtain 0.13 mag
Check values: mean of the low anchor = 20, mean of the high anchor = 20.6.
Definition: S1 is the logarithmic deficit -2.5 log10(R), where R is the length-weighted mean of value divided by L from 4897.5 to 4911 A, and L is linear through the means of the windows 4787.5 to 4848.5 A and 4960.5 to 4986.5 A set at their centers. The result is -0.20 mag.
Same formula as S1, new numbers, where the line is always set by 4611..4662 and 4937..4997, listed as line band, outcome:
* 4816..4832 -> -0.01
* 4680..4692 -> 0.14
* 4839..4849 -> -0.22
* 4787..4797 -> 0.16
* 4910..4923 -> -0.16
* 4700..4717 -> 0.20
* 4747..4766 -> 0.20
